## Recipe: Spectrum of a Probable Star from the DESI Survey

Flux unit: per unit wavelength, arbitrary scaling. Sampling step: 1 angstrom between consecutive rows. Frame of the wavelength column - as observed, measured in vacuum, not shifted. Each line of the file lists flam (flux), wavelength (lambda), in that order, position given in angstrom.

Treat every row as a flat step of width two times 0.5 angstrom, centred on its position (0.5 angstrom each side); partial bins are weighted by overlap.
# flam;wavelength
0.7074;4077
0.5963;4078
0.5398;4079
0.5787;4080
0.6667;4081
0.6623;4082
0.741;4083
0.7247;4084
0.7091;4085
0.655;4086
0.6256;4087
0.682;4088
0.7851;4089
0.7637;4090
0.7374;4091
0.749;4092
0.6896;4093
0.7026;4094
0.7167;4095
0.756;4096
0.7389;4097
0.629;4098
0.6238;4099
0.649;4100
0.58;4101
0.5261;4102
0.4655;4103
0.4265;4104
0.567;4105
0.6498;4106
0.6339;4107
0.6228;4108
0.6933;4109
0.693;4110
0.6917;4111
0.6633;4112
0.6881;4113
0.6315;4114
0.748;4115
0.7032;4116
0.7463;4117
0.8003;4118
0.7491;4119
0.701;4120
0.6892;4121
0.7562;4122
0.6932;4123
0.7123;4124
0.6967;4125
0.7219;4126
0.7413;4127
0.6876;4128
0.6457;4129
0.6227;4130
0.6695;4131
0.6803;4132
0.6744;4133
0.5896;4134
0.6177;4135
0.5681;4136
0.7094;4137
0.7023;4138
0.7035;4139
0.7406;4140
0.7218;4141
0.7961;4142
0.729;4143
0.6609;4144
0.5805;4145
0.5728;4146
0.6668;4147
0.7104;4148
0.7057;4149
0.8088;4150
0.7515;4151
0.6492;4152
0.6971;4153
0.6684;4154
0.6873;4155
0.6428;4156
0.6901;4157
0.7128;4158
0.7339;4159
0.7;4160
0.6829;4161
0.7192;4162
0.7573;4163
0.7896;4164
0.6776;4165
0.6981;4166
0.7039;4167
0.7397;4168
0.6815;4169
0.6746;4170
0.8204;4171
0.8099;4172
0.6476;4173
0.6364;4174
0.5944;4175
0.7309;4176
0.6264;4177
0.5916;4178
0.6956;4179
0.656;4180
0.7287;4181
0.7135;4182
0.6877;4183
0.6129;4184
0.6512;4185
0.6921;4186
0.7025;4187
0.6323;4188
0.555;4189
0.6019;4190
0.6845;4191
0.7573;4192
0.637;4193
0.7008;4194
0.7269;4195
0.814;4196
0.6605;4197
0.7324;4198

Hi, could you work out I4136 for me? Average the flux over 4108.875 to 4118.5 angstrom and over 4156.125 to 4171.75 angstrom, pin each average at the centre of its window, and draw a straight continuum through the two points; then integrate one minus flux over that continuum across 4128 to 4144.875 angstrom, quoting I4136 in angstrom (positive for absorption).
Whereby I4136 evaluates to 0.9 angstrom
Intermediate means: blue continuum 0.706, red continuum 0.718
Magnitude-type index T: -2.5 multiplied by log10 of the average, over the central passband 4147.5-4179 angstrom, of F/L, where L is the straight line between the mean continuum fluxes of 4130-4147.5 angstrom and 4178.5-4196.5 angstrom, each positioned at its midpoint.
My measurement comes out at -0.042 mag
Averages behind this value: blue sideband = 0.668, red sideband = 0.681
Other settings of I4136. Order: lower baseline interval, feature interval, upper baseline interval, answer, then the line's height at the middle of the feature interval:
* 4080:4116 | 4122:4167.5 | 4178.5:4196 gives -1.4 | 0.671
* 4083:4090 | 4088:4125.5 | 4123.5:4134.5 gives 0.7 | 0.691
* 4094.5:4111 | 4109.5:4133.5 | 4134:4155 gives -1.8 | 0.652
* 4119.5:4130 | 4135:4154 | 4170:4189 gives 0.0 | 0.692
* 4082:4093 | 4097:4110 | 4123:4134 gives 1.9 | 0.701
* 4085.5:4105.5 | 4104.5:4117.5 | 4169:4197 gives -0.3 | 0.658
